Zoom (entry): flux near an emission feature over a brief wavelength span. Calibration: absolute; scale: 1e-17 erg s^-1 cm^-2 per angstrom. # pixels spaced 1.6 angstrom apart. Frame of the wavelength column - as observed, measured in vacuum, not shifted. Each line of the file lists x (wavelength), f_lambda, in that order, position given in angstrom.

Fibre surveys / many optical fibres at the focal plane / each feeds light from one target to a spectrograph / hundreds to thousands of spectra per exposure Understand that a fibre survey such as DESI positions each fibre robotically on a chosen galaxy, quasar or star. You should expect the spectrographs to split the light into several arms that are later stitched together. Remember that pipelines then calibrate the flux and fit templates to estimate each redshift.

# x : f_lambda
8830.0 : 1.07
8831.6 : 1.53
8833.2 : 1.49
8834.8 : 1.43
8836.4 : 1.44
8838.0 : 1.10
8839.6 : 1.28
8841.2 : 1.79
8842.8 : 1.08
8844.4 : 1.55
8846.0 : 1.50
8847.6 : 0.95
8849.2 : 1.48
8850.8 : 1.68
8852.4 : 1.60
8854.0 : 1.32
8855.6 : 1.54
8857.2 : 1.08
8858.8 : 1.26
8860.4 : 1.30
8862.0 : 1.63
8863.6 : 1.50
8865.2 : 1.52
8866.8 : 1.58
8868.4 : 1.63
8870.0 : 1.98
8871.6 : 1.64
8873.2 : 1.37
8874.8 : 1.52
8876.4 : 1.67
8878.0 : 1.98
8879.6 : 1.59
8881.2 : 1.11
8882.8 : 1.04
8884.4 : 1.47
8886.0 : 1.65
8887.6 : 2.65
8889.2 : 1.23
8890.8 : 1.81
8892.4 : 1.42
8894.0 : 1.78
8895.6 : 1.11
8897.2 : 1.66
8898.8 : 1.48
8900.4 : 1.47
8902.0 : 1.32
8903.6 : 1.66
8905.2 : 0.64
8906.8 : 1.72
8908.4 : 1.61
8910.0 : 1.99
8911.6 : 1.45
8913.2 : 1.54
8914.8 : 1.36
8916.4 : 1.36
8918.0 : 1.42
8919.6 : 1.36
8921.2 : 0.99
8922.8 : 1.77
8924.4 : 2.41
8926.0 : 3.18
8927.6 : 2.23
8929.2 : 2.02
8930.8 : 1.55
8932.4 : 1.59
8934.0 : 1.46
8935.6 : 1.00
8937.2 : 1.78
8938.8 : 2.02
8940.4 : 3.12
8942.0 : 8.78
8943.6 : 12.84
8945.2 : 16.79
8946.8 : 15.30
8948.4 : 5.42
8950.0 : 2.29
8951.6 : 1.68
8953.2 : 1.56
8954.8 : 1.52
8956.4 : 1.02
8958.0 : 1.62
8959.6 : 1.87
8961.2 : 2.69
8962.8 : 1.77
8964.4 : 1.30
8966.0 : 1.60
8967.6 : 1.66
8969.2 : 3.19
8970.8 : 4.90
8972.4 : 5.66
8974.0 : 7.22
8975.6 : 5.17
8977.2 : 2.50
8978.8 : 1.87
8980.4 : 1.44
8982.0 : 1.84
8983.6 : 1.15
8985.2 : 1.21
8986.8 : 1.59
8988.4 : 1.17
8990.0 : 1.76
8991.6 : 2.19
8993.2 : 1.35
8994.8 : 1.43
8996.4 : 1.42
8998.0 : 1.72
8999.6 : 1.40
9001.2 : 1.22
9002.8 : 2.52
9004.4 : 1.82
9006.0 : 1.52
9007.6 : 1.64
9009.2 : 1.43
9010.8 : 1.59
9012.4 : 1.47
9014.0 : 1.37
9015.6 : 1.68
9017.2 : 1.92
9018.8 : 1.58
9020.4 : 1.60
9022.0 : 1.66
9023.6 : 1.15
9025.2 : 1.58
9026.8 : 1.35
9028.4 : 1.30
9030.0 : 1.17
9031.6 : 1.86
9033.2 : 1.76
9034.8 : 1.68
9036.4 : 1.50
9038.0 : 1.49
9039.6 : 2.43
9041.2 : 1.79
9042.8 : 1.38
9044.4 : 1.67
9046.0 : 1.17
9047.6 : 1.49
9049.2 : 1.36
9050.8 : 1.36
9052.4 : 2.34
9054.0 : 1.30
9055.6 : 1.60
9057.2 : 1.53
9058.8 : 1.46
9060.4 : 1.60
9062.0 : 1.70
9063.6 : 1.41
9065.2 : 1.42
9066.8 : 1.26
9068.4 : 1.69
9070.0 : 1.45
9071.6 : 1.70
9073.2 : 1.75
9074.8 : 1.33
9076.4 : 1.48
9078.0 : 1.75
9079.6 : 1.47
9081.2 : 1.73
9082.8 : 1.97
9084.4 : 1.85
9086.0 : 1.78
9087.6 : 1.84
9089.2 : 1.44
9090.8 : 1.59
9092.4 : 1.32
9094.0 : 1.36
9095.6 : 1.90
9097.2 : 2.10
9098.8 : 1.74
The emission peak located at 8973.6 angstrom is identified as [N II]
